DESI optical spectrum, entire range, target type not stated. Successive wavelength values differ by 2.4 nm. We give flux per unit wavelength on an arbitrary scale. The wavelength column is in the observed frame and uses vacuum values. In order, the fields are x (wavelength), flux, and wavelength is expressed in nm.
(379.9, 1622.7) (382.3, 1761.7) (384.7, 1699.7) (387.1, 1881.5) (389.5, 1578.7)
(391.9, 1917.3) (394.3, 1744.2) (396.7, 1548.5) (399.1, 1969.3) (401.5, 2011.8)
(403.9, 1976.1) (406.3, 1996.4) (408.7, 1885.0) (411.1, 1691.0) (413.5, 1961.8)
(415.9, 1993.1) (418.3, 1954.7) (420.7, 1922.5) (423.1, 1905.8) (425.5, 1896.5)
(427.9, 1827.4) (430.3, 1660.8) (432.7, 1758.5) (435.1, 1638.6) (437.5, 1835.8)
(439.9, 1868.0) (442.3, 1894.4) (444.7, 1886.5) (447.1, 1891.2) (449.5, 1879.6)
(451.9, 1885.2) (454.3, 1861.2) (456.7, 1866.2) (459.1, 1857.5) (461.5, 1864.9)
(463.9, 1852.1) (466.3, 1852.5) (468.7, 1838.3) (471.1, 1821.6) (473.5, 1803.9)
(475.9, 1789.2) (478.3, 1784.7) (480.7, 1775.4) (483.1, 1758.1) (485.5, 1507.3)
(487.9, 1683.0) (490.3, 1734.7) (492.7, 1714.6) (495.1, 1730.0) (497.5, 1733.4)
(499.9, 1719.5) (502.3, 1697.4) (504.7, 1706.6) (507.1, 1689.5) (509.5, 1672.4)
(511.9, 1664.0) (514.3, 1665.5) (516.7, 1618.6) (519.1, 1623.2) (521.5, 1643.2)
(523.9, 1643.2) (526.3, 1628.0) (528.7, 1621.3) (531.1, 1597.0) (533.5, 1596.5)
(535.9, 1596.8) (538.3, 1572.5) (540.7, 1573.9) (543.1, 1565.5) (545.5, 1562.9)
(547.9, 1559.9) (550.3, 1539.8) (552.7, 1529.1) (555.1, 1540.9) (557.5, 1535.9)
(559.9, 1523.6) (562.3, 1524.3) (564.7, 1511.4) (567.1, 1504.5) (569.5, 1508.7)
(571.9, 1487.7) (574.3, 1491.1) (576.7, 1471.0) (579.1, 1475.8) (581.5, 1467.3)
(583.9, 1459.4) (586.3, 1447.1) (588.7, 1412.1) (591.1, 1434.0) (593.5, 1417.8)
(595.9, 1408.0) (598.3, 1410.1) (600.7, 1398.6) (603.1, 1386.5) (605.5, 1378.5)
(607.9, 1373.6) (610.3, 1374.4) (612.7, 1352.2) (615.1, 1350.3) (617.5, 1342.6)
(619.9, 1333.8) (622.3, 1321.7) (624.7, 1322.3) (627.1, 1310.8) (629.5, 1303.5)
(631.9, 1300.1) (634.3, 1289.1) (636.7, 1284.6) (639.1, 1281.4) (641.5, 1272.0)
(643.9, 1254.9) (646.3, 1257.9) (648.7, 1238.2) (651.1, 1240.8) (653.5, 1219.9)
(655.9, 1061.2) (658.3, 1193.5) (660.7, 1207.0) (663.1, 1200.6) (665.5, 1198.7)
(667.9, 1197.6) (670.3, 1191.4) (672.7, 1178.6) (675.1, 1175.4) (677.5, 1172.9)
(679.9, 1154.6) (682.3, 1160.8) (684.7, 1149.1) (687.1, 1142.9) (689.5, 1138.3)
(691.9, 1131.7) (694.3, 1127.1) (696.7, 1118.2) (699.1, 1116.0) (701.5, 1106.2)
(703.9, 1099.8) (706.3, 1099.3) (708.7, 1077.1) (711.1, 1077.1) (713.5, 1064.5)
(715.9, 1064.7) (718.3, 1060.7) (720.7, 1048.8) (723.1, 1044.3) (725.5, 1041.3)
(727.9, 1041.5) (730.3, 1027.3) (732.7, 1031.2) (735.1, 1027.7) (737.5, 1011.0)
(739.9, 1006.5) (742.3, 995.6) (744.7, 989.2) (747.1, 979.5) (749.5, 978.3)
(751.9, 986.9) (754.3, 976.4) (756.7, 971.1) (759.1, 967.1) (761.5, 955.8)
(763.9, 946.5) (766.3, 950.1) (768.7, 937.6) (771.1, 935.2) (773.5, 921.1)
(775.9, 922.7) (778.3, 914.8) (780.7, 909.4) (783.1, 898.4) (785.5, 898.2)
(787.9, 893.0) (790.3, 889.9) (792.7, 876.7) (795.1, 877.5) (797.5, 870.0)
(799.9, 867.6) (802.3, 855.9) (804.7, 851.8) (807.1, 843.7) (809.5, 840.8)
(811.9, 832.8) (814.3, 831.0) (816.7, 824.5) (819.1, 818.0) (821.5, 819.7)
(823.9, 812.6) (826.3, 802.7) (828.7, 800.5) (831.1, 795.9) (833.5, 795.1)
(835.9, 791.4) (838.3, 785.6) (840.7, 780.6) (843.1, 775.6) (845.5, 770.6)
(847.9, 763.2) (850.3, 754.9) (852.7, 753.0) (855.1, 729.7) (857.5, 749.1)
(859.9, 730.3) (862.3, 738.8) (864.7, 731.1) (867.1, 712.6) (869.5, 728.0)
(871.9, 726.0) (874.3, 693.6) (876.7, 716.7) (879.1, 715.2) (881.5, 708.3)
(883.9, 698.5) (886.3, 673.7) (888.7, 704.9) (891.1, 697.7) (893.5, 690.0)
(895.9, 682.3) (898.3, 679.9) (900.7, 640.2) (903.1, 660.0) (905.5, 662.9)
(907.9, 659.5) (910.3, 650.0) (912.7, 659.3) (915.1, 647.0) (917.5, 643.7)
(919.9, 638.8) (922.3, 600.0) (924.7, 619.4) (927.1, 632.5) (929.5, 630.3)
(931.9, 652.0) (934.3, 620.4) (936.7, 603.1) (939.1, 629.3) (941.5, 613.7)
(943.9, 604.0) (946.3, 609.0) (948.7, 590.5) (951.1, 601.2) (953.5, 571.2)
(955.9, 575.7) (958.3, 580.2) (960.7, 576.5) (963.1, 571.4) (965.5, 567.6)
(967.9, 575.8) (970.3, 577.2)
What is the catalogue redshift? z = 0.00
